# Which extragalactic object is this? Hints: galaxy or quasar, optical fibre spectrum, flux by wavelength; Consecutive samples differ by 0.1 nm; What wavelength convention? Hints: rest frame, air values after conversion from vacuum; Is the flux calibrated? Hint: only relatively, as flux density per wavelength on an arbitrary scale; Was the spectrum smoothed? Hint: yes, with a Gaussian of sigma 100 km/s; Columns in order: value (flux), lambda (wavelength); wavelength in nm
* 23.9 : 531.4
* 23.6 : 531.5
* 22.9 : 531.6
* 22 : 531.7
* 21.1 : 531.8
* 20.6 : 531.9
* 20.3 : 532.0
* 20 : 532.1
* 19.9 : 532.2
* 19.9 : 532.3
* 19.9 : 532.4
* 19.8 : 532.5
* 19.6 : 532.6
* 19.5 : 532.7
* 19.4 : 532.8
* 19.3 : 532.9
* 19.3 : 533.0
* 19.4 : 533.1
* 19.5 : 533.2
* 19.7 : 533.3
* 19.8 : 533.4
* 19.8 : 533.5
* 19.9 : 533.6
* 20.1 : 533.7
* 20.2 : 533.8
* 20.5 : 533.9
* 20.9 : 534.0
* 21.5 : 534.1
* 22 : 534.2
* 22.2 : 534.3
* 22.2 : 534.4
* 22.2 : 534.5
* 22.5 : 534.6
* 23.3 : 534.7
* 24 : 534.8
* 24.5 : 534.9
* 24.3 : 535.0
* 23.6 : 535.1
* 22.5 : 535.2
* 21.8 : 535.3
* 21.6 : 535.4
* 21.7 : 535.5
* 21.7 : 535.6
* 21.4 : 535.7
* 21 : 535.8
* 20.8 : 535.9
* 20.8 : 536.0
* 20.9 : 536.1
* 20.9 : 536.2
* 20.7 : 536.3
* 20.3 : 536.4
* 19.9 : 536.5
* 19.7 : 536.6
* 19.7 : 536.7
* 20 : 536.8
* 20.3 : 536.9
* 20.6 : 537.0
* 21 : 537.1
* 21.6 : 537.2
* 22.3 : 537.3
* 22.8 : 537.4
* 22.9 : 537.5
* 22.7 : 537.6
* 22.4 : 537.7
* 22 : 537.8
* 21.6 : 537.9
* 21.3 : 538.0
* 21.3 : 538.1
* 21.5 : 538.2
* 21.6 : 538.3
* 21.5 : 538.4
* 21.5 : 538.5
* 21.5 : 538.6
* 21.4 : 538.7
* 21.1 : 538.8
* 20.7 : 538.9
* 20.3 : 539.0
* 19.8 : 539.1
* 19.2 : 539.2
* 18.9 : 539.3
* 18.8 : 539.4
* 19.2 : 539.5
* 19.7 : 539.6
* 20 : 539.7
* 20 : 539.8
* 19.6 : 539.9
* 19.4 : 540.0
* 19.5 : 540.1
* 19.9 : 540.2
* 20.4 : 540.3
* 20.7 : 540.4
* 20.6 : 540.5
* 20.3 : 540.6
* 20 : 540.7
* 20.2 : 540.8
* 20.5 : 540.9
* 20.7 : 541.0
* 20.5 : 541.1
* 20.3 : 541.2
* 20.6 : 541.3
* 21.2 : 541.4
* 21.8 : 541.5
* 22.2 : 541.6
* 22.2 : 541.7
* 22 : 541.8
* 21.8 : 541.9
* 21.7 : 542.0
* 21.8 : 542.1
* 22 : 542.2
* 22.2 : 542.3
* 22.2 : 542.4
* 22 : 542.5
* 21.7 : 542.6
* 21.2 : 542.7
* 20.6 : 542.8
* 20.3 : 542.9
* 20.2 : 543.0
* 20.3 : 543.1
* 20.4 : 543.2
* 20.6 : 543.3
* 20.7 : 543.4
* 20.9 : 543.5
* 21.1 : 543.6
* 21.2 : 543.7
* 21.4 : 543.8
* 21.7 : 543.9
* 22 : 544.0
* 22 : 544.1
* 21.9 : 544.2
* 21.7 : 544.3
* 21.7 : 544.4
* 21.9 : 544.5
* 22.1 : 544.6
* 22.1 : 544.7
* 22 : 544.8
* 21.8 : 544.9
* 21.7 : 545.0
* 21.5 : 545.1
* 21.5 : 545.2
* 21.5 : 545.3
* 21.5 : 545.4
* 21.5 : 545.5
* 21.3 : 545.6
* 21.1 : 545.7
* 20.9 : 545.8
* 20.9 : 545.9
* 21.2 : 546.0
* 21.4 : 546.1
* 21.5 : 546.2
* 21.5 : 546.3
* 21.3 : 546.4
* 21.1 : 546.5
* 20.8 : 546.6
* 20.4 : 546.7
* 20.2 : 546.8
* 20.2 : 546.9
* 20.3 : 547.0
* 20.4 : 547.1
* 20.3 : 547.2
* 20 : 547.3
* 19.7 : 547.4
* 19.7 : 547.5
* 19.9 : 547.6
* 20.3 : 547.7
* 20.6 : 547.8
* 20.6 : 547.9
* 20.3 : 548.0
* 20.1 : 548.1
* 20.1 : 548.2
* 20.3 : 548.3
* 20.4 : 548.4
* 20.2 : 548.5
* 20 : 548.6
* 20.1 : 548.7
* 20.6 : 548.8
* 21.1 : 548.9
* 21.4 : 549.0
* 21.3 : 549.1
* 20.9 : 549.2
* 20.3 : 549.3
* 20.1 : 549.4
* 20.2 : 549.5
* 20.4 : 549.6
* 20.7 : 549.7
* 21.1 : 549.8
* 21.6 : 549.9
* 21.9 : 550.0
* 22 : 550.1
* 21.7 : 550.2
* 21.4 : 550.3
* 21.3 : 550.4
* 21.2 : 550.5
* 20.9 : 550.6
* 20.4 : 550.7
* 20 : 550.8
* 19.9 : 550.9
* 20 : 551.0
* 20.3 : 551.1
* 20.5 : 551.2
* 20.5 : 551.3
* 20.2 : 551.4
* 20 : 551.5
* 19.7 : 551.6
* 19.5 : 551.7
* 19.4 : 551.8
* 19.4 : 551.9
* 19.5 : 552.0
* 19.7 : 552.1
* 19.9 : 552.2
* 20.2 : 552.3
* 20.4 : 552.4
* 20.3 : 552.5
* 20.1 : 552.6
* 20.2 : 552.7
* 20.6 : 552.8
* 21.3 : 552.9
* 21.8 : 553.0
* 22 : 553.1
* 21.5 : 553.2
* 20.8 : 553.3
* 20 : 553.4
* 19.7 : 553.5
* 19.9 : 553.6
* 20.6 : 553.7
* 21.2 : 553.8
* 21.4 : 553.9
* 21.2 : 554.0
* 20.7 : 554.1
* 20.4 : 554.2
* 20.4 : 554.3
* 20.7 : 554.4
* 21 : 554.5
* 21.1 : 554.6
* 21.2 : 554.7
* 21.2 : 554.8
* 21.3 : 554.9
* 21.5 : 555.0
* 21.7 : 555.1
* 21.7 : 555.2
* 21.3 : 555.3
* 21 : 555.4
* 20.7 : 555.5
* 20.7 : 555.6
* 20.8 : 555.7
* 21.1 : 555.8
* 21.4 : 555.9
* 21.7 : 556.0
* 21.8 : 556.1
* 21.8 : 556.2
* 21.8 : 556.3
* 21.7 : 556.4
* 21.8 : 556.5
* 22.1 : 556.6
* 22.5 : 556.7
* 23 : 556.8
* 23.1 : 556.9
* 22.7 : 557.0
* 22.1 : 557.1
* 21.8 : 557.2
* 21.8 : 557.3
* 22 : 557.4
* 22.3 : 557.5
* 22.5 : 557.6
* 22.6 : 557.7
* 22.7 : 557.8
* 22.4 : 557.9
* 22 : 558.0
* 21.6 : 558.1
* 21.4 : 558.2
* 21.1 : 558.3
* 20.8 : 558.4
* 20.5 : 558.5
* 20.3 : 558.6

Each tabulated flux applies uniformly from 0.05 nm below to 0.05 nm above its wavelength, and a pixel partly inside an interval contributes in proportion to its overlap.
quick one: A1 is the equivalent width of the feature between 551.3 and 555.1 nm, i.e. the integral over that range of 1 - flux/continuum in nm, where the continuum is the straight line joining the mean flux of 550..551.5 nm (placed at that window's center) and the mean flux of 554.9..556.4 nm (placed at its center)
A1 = 0.091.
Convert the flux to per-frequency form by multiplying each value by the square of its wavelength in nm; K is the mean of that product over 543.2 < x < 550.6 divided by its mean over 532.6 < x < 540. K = 1.04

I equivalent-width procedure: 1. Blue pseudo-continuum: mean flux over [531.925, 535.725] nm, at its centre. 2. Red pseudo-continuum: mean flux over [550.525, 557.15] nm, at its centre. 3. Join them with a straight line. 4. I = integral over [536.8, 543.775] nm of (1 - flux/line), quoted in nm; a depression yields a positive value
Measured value 0.02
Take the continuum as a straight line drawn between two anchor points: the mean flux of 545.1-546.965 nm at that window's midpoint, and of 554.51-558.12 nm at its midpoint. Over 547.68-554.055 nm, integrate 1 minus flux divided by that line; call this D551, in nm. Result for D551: 0.260 nm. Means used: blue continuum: 21.1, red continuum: 21.8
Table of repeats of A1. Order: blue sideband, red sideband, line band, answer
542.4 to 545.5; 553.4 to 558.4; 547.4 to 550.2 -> 0.11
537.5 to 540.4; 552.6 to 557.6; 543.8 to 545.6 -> -0.07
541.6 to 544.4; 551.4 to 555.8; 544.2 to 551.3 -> 0.07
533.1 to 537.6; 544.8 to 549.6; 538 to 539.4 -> 0.03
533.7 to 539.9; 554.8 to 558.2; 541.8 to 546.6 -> 0.01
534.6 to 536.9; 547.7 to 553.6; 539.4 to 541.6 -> 0.10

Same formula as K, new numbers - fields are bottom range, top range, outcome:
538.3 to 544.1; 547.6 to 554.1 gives 1.02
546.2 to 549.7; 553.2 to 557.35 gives 1.07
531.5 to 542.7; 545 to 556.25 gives 1.04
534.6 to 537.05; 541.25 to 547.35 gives 1.02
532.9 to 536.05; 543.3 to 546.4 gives 1.04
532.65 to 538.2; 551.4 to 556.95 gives 1.06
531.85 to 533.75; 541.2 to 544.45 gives 1.12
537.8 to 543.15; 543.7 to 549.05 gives 1.03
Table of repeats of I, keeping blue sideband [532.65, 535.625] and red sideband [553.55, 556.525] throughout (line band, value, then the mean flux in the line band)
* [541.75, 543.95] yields -0.004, 21.3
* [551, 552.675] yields 0.095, 20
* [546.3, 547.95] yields 0.063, 20.4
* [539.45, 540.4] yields 0.065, 19.8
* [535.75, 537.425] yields 0.041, 20.8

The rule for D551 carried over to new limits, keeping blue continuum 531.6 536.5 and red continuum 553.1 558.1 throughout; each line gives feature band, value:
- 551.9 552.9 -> 0.06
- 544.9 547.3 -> 0.03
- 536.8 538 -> -0.04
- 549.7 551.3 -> 0.03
